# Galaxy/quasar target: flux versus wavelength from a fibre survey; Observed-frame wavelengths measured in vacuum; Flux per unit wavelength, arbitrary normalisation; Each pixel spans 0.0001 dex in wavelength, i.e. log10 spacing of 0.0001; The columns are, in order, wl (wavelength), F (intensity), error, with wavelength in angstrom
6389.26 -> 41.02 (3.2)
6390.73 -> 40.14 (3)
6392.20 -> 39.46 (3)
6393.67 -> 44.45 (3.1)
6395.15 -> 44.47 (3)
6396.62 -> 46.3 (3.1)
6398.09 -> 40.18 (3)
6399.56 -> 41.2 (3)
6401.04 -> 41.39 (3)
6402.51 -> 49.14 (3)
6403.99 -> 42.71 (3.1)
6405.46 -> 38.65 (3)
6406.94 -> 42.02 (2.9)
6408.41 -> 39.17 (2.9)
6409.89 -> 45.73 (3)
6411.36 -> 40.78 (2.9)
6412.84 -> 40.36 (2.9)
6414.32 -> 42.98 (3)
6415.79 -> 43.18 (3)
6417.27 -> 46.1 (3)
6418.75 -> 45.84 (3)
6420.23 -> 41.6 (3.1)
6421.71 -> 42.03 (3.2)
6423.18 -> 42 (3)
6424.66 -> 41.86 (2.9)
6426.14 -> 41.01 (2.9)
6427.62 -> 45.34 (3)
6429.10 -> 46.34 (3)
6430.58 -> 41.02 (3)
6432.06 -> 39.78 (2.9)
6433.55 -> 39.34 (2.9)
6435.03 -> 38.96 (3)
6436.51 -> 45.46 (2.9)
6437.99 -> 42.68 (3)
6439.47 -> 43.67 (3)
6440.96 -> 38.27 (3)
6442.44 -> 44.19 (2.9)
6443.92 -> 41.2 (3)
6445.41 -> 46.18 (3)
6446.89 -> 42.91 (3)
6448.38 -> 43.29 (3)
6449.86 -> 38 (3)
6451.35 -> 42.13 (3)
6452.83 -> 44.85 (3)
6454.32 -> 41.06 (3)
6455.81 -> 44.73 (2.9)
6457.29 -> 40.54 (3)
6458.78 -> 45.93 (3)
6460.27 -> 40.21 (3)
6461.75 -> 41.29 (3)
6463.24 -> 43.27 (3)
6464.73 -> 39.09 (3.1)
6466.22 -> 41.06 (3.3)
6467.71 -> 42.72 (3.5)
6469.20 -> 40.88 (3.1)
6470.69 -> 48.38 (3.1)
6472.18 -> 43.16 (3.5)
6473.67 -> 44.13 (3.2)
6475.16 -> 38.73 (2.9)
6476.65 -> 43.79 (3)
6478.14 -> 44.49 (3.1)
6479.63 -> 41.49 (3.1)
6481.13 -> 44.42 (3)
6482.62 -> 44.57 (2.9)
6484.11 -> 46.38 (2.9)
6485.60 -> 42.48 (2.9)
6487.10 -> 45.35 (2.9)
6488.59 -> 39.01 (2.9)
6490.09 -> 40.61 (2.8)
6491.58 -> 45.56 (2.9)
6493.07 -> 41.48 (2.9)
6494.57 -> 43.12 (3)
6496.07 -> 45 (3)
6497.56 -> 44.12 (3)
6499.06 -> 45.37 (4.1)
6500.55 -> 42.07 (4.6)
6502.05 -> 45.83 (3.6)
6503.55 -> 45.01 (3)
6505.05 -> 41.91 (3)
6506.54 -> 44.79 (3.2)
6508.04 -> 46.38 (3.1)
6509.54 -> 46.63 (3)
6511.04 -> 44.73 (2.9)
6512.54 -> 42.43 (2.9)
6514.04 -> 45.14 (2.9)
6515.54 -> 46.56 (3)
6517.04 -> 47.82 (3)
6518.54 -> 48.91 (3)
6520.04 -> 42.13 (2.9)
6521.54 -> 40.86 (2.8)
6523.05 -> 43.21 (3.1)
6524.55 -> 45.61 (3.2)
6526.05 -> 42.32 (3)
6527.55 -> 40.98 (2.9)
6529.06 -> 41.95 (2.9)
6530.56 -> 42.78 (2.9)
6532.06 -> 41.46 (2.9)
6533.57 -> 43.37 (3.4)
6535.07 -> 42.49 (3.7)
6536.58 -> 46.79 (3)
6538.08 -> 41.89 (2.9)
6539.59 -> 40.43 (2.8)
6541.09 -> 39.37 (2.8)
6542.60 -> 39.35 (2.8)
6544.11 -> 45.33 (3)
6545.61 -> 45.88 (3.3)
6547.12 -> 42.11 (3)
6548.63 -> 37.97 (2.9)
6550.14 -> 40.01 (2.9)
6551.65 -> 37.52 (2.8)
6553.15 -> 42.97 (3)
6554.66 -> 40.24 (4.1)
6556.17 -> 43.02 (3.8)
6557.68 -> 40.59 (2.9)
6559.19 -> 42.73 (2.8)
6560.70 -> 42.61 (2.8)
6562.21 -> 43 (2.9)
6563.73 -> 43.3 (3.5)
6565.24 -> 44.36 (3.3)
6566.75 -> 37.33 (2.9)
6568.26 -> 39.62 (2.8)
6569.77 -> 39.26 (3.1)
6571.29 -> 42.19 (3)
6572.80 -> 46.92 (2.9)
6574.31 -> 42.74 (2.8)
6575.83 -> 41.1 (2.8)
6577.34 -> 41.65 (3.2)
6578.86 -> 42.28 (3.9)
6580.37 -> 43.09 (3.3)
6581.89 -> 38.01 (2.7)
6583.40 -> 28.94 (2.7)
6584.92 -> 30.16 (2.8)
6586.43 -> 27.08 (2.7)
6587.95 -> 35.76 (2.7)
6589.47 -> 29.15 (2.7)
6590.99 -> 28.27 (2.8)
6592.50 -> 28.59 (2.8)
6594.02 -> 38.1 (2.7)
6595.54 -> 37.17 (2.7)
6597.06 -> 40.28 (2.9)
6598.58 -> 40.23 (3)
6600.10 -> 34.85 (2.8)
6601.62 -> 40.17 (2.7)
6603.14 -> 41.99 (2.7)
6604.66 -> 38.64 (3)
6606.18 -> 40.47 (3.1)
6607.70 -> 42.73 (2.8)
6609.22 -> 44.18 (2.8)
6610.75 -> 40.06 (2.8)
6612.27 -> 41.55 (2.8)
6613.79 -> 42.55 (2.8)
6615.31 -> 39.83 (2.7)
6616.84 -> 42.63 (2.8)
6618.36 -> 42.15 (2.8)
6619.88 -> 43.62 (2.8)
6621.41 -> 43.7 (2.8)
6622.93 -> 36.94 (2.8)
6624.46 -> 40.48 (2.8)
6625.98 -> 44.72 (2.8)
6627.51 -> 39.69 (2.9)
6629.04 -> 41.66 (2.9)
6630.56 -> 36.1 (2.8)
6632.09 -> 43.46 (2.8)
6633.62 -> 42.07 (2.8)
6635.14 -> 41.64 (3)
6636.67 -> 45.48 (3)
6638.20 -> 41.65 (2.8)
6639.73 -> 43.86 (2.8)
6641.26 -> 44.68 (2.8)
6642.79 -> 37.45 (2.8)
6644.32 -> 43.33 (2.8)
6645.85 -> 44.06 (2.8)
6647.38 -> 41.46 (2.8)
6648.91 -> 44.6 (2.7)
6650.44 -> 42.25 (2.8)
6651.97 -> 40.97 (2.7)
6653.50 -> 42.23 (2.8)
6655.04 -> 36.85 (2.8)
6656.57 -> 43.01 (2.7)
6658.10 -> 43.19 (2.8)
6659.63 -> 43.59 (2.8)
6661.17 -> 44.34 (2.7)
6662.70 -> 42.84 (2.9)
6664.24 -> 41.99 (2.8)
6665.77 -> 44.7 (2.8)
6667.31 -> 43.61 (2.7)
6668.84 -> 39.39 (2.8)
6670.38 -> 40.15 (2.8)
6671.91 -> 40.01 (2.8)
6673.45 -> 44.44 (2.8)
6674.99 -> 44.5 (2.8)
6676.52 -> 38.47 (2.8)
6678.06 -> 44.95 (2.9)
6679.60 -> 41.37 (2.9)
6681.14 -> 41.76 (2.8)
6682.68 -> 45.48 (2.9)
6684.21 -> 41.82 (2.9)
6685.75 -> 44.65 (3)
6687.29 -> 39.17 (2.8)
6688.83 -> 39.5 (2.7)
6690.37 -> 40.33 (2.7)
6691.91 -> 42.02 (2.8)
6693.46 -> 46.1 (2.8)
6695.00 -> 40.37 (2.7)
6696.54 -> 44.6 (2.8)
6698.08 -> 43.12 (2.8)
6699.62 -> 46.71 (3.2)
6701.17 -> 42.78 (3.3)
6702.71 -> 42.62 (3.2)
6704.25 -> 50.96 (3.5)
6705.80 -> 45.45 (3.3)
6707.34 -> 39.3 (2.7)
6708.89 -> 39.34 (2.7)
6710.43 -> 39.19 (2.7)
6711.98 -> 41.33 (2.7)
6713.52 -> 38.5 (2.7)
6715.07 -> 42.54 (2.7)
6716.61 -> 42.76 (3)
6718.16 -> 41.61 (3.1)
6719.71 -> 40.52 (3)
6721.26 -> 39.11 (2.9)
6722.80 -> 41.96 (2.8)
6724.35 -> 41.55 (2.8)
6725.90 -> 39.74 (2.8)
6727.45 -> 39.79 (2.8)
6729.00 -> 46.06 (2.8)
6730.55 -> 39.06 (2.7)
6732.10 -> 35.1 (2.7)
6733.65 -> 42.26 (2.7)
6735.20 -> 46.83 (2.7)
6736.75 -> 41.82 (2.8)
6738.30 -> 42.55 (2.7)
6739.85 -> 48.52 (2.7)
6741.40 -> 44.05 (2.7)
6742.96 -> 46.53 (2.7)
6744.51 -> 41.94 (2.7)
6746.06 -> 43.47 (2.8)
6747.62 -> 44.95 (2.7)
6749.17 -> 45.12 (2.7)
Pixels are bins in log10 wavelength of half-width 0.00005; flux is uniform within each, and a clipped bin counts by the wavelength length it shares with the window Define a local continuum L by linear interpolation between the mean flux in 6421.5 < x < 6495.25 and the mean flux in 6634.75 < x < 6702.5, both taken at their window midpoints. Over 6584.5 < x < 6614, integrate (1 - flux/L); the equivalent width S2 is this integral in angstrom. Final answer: 3.8 angstrom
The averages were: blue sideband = 42.6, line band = 37.1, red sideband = 42.5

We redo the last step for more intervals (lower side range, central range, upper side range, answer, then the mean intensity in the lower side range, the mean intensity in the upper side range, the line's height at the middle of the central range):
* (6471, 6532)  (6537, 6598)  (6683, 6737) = 5.56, 43.8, 42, 43.2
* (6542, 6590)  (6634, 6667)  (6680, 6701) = -0.61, 39.9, 42.7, 41.8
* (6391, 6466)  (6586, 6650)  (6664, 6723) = 3.45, 42.4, 42.2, 42.3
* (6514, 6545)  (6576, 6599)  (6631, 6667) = 4.06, 43.2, 42.5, 42.9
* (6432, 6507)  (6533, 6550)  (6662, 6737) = 0.17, 42.8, 42.1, 42.6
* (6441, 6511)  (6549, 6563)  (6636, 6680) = 0.50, 43.2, 42.4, 42.8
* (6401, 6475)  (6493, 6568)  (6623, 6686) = -1.13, 42.5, 42.2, 42.4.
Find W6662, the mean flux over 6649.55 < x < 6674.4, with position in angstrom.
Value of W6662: 42.1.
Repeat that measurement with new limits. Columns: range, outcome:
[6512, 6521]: 45.5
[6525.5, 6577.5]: 41.9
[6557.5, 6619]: 39.2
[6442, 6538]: 43.4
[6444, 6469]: 42.3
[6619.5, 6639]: 41.6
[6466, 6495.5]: 43.1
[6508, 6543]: 43.5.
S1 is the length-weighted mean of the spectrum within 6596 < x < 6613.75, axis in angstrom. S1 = 40.5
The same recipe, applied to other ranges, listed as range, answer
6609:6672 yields 42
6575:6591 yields 35.4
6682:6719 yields 42.5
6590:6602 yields 35.7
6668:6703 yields 42.4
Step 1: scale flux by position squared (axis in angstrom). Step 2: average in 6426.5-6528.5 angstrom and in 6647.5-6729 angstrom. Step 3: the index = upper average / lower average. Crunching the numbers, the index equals 1.04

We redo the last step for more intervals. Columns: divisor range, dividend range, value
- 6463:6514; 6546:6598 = 0.91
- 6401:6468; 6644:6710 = 1.08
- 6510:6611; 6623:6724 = 1.07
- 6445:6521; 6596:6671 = 1.00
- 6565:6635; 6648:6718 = 1.11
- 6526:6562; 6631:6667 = 1.05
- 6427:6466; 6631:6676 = 1.07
